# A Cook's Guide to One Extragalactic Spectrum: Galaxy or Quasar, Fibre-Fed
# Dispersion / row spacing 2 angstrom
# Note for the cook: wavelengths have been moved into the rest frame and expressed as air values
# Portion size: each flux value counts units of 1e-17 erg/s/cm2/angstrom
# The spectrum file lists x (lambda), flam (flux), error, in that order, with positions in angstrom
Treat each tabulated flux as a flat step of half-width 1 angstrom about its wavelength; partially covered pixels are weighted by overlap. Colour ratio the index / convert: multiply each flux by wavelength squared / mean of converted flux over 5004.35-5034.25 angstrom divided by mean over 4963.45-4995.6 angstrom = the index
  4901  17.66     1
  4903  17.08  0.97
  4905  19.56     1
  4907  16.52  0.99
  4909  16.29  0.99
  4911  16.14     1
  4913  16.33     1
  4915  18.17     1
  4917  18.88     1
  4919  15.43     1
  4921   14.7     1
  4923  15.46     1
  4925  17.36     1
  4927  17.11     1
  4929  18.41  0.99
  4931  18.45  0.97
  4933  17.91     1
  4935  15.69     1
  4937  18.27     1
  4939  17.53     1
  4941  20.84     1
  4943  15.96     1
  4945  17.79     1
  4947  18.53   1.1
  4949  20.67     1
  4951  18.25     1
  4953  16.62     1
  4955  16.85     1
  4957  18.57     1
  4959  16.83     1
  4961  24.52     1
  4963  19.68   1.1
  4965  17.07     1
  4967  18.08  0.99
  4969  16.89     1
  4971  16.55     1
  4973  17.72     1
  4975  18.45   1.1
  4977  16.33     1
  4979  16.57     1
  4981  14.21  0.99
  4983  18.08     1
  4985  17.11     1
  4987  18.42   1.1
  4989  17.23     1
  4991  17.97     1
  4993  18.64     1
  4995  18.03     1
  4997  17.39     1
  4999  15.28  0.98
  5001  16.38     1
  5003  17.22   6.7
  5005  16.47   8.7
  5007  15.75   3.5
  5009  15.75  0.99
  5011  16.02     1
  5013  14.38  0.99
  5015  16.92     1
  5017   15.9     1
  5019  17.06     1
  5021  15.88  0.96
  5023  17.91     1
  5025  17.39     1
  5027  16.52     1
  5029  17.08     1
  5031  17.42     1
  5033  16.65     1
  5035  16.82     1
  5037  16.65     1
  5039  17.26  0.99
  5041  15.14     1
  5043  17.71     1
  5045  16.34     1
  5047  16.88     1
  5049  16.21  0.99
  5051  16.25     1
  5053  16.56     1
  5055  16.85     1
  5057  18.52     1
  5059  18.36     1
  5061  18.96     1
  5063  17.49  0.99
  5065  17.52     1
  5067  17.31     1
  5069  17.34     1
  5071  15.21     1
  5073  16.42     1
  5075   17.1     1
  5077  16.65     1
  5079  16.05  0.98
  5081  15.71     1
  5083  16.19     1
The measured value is 0.96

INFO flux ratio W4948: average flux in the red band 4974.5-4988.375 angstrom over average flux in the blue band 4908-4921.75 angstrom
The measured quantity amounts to 1.0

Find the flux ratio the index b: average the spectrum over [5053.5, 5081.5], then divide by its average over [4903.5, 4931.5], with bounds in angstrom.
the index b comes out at 1.0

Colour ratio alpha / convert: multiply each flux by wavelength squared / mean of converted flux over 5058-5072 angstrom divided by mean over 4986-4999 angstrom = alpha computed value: 1.01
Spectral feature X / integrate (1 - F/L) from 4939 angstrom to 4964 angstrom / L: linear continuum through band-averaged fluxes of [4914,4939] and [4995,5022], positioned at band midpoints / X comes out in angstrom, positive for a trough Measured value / -2.7 angstrom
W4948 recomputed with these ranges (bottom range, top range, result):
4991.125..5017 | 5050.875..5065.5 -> 1.07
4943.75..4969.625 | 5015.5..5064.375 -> 0.92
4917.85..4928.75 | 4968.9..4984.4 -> 1.04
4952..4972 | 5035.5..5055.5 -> 0.91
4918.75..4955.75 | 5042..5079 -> 0.97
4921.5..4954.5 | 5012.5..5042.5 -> 0.94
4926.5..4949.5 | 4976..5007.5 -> 0.94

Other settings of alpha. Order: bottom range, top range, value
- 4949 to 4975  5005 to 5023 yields 0.90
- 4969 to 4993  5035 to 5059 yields 1.00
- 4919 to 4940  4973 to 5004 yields 1.03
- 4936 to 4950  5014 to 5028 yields 0.94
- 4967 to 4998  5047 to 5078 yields 1.02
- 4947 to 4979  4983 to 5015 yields 0.94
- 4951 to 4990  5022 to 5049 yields 0.98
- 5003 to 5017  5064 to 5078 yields 1.08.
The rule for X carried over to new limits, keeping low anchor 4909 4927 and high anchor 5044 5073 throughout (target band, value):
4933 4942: -0.8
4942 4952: -0.9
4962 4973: -0.6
